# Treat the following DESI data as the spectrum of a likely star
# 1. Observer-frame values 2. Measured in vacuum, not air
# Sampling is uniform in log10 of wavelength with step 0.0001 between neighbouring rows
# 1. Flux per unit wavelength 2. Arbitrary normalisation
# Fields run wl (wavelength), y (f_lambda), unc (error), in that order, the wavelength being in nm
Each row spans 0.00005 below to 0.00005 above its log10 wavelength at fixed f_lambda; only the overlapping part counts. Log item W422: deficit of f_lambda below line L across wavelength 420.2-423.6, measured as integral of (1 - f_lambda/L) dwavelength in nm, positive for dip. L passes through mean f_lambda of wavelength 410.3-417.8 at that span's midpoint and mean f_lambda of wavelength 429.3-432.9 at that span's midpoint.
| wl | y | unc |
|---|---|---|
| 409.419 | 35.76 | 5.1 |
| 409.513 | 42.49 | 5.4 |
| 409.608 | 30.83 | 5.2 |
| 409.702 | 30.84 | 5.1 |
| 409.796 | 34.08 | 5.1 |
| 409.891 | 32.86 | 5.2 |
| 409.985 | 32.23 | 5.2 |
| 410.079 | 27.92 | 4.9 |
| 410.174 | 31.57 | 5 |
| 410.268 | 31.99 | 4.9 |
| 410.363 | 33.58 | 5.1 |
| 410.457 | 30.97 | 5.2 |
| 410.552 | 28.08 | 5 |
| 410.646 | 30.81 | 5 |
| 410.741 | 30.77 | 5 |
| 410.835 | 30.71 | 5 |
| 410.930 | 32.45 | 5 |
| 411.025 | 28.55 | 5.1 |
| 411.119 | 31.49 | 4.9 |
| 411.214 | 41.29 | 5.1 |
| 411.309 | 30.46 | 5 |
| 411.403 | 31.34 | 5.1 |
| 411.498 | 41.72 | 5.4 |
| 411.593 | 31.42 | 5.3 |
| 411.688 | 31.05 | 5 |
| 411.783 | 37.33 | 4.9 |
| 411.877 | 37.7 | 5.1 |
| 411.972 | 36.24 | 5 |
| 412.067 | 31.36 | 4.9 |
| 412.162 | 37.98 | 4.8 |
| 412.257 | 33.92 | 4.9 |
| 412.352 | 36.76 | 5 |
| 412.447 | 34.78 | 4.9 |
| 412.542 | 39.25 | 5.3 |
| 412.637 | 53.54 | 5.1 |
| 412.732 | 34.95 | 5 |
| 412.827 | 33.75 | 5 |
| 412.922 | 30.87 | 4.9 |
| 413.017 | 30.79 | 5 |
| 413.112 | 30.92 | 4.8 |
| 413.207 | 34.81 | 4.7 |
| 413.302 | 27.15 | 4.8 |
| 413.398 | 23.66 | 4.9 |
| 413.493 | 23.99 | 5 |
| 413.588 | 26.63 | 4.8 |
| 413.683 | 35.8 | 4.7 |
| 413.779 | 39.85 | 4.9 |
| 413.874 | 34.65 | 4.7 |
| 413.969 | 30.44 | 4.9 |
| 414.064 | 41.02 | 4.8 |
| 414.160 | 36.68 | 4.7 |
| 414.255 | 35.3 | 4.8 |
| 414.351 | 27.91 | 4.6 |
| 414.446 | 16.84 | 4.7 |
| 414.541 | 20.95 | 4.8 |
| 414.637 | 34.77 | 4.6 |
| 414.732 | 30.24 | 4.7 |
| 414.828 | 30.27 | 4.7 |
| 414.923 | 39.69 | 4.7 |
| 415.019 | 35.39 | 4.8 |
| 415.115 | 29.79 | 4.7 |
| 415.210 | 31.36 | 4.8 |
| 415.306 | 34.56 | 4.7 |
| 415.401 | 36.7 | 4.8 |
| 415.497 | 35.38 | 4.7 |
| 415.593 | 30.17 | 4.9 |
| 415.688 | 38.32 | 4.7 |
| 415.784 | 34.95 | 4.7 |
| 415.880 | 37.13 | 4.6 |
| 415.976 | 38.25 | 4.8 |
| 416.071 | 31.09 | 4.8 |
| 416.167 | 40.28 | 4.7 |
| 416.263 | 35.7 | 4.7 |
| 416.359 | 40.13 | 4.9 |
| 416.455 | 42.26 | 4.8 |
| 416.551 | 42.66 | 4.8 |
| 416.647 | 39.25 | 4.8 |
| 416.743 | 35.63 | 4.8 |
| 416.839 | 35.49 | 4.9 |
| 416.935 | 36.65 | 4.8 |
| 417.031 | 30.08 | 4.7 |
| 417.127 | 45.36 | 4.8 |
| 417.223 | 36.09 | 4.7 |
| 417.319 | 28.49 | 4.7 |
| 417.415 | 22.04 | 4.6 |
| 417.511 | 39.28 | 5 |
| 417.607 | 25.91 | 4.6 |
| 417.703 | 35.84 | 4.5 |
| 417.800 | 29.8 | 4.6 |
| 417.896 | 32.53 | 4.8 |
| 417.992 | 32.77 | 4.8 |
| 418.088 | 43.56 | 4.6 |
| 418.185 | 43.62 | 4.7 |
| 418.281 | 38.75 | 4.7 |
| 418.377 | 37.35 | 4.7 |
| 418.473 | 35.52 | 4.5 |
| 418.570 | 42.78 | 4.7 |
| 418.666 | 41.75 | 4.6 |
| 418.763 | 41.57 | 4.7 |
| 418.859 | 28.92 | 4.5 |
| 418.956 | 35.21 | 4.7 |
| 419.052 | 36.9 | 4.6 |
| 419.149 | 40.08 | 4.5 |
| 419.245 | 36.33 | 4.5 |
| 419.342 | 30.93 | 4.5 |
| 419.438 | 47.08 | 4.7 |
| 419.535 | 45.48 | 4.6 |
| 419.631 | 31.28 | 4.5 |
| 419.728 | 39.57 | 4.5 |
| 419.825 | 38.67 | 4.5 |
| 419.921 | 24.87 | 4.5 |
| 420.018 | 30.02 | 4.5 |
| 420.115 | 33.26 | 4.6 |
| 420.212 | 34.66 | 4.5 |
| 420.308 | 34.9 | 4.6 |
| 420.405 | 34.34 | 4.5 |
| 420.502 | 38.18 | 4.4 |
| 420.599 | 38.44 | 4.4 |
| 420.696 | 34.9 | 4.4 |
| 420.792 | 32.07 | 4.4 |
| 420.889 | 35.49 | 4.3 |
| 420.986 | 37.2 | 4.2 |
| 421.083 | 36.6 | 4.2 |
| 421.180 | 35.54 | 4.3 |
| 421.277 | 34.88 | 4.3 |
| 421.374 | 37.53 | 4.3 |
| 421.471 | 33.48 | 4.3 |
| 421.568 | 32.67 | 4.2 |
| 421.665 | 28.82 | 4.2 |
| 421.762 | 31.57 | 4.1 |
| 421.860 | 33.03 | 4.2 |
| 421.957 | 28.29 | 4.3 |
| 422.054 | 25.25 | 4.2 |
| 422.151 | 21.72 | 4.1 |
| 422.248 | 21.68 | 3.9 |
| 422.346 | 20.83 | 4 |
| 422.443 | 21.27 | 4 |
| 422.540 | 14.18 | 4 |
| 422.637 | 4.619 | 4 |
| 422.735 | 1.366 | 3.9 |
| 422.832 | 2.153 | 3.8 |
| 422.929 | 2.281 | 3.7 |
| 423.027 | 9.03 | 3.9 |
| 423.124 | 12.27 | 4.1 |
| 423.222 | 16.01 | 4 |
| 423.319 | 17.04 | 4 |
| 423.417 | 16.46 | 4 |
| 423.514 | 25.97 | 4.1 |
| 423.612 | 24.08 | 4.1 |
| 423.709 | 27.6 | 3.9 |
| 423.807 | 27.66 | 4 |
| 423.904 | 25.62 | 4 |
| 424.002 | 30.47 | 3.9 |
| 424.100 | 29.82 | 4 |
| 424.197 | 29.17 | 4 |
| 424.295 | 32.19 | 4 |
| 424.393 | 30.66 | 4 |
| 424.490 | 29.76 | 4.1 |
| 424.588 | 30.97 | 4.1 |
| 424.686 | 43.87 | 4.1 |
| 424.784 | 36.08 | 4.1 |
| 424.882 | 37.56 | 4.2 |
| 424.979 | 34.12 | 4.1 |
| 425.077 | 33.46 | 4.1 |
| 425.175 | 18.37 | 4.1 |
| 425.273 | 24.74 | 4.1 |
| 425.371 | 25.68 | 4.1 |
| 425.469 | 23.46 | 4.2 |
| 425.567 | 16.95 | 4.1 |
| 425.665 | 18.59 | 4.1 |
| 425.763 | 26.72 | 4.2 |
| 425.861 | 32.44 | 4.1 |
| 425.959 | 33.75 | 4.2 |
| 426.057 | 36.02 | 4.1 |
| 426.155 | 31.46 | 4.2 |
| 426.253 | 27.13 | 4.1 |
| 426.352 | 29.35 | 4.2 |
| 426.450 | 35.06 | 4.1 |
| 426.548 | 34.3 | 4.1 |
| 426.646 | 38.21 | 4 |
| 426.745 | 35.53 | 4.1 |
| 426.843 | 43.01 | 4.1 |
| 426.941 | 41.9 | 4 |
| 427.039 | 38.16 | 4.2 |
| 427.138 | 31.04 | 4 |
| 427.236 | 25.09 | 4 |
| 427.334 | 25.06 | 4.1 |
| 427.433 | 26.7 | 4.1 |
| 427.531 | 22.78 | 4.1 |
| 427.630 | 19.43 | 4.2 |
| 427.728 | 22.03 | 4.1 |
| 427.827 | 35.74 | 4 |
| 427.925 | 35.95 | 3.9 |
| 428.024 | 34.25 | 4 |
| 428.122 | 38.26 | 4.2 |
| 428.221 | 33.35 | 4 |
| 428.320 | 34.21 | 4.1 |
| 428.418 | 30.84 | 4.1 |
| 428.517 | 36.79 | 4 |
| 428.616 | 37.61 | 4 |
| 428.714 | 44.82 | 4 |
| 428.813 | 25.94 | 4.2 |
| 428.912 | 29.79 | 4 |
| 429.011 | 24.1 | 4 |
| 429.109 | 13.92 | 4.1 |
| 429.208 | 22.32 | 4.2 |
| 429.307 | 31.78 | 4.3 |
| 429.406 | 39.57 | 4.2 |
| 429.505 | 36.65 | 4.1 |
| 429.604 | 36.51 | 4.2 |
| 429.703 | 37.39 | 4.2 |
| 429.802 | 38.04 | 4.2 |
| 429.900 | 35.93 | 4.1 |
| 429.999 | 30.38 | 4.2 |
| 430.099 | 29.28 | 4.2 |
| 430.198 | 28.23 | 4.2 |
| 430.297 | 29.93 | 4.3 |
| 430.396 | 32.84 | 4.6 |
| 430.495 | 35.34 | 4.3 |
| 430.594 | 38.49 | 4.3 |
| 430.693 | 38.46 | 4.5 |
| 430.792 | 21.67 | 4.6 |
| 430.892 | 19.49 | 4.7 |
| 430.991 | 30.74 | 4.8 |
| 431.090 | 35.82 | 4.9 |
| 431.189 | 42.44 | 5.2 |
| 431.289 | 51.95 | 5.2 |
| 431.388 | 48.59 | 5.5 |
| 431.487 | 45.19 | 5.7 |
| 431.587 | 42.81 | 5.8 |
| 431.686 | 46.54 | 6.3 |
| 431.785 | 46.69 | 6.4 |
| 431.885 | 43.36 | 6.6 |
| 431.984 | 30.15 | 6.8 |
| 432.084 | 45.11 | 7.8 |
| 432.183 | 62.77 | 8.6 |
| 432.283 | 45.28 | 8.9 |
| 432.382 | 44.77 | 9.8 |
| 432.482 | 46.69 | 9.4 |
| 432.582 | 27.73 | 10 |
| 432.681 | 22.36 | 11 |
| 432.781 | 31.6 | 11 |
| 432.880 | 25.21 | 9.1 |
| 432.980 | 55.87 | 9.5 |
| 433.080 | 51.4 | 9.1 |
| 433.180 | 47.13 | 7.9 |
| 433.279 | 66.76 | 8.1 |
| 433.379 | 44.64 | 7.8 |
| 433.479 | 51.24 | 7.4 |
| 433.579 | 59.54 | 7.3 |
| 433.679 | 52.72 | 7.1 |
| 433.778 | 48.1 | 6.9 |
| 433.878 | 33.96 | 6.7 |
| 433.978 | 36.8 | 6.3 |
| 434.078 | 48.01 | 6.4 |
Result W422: 0.98 nm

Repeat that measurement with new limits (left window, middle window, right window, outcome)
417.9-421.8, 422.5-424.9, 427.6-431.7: 0.89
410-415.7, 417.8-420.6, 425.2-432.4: -0.29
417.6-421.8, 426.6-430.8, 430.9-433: 0.76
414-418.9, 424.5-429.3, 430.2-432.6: 0.94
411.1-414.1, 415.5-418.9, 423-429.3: -0.39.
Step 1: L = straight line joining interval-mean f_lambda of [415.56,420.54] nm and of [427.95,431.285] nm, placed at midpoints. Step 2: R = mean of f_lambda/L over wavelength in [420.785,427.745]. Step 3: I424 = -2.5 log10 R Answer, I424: 0.26 mag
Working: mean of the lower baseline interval 36.2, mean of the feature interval 27.2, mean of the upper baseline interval 32.9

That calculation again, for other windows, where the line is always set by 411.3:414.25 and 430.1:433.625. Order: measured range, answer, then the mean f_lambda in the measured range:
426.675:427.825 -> 0.277 mag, 30.4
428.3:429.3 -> 0.307 mag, 30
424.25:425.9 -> 0.304 mag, 29.1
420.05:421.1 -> 0.049 mag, 35.3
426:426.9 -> 0.133 mag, 34.5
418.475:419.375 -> -0.022 mag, 37.1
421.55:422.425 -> 0.368 mag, 26.7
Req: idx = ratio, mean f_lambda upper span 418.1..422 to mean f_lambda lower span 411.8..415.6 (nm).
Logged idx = 1.1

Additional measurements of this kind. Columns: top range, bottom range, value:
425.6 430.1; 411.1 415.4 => 0.95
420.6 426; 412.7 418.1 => 0.78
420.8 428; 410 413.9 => 0.82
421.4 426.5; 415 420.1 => 0.70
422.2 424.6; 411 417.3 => 0.58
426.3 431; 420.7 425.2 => 1.23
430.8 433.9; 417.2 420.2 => 1.21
